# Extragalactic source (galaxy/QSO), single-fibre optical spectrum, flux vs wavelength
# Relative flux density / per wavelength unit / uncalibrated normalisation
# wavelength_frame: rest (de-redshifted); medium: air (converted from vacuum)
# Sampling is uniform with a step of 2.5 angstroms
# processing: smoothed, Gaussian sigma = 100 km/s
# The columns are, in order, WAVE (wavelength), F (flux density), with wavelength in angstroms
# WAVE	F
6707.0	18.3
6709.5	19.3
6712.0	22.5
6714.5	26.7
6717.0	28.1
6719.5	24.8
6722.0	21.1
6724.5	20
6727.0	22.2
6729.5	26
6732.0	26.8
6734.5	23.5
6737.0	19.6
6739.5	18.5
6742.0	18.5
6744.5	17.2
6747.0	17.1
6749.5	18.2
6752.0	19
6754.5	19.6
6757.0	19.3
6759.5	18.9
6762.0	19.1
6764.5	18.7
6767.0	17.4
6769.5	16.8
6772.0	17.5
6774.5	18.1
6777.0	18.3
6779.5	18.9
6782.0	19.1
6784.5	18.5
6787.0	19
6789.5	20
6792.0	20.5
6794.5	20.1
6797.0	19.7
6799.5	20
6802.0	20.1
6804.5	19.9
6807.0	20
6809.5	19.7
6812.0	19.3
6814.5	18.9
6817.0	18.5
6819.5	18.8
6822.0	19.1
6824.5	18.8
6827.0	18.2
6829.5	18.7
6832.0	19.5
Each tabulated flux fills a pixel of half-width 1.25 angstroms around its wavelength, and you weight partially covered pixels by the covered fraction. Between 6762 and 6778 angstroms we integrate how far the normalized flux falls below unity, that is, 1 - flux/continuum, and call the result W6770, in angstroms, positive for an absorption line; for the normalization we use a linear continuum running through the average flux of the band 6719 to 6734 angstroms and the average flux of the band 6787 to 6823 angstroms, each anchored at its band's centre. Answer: 2.6 angstroms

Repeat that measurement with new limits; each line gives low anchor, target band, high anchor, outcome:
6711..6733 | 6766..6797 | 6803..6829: 3.3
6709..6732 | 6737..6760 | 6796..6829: 4.0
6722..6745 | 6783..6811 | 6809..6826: -0.3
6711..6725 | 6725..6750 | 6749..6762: 0.9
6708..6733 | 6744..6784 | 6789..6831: 6.0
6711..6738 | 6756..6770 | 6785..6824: 2.1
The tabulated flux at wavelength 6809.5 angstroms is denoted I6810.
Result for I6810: 19.7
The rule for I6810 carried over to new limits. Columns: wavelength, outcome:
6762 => 19.1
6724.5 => 20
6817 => 18.5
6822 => 19.1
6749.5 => 18.2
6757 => 19.3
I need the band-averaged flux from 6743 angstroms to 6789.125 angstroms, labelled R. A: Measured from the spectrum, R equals 18.4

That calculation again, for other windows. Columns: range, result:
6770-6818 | 19.2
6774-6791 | 18.9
